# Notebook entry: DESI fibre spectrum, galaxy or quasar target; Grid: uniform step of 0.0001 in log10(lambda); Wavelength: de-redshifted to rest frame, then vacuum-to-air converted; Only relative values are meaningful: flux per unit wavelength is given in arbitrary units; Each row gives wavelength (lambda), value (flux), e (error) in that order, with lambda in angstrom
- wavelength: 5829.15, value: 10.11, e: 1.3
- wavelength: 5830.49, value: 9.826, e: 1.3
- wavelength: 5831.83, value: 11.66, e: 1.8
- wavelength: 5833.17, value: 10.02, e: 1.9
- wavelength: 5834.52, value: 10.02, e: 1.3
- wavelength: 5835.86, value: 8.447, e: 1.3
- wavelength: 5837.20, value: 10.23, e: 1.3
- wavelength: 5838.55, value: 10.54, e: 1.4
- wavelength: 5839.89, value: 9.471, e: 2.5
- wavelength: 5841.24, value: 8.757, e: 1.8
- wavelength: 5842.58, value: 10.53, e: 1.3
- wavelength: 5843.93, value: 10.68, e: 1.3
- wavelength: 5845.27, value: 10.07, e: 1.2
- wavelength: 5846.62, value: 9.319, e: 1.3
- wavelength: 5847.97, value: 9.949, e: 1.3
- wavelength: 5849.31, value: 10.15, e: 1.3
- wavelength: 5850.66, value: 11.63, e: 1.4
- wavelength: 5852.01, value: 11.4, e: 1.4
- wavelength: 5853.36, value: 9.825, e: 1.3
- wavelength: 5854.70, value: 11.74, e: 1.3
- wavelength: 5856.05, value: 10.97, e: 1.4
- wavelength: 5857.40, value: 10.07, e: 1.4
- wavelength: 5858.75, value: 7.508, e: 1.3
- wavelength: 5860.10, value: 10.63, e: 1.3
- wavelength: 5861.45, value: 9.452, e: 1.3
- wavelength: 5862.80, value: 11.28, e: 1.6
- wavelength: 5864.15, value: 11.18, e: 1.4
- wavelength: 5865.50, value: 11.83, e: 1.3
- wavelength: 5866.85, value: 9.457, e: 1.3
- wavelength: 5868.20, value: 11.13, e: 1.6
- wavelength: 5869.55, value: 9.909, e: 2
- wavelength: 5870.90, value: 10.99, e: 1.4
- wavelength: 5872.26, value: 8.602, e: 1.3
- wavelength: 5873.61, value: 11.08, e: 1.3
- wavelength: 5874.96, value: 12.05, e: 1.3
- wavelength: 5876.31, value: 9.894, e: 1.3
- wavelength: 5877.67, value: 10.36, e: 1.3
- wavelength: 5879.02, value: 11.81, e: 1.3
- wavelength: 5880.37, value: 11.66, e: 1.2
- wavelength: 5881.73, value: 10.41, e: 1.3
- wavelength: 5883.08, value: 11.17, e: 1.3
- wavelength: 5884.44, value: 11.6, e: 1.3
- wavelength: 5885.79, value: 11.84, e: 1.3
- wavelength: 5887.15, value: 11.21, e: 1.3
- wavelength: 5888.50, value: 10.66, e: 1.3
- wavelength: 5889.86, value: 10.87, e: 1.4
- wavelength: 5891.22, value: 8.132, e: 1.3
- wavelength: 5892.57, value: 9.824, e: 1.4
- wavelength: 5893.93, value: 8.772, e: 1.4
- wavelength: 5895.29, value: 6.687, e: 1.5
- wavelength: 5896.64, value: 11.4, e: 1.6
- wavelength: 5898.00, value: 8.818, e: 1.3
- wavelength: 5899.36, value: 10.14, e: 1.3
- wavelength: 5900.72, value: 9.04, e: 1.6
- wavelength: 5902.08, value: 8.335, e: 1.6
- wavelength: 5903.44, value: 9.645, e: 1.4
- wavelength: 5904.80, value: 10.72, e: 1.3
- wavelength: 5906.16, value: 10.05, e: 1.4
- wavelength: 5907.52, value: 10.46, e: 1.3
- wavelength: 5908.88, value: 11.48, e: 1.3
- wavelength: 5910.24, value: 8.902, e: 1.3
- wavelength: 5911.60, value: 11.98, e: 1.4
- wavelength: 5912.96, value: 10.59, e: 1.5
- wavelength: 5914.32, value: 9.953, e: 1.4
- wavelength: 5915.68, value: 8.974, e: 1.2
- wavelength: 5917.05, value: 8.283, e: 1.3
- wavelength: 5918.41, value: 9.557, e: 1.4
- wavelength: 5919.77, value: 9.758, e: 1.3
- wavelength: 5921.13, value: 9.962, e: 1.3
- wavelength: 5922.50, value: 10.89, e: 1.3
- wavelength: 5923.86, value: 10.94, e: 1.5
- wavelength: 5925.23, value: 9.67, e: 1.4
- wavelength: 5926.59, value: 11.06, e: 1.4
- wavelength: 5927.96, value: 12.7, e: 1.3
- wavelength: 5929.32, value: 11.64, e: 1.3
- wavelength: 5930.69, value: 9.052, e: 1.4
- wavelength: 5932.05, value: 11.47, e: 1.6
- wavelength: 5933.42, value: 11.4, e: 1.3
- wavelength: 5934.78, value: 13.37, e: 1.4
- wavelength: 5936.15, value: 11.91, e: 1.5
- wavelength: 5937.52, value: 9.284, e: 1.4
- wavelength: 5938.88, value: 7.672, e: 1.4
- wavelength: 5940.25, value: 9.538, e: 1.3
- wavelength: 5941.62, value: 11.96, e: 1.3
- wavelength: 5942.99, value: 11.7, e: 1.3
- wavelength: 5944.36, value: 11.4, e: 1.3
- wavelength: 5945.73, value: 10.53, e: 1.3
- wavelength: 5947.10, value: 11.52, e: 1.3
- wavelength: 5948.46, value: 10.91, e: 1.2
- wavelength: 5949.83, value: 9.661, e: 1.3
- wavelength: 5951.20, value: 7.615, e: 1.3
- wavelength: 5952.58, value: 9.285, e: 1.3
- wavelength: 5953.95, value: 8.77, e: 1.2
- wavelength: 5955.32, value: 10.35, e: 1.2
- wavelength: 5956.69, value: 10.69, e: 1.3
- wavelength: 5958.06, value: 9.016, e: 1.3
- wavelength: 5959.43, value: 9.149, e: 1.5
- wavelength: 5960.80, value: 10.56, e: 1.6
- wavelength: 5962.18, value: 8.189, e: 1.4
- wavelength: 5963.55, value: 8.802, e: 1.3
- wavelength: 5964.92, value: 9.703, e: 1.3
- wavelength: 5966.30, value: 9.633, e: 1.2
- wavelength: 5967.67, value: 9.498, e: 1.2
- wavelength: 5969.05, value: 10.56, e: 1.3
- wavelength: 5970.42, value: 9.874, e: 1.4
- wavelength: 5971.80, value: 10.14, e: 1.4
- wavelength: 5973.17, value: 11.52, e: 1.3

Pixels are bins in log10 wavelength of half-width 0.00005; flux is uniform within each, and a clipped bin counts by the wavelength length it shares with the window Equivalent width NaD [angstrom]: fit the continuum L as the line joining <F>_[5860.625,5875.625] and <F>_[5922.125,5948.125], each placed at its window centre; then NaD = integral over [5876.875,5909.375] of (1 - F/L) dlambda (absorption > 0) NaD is 1.63 angstrom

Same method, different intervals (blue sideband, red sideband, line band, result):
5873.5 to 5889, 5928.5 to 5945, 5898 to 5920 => 2.36 angstrom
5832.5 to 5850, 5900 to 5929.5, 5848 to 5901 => -2.06 angstrom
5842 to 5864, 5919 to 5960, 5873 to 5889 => -1.20 angstrom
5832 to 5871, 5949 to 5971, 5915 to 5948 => -3.16 angstrom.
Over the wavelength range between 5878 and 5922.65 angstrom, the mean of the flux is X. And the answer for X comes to 10.1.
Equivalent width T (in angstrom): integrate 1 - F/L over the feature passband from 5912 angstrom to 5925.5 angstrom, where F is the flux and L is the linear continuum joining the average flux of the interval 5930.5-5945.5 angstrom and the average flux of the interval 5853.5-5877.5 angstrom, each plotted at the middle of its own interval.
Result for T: 1.0 angstrom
